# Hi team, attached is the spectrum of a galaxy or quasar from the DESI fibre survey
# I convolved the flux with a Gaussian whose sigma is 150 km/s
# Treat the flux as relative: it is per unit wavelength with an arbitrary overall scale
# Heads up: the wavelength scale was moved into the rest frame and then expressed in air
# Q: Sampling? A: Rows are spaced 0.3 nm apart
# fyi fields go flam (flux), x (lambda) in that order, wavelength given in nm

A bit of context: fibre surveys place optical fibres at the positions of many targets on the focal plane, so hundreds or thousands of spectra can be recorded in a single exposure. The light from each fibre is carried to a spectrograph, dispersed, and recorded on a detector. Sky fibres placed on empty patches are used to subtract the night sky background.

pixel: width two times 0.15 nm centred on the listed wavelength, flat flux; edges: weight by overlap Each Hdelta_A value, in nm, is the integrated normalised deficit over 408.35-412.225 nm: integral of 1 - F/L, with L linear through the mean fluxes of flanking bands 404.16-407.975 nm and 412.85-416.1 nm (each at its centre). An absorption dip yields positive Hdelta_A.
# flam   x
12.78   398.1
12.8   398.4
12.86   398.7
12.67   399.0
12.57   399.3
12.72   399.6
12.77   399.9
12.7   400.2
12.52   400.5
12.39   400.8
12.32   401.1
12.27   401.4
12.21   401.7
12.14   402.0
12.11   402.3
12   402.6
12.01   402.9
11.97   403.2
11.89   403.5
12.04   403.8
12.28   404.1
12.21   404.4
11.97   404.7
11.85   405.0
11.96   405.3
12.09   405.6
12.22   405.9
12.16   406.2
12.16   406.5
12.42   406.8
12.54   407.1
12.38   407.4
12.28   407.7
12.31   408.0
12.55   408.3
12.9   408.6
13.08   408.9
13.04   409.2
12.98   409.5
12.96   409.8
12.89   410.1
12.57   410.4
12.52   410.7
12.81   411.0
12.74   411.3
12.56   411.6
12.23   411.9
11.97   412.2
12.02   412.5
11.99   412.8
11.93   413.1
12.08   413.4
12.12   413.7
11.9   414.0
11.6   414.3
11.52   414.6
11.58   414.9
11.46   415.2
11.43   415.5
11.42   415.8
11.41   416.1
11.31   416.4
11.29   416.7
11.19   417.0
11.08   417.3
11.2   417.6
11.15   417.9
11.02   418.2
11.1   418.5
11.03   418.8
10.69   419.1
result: -0.25 nm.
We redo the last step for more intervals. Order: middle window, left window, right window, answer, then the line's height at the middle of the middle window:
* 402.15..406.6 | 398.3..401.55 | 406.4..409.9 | 0.20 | 12.6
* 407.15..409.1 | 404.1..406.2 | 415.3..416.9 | -0.12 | 11.9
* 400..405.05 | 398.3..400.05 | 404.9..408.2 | 0.13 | 12.5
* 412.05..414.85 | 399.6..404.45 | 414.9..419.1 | -0.10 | 11.5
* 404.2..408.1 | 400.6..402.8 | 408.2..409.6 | 0.14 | 12.6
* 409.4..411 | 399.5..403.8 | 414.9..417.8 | -0.14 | 11.7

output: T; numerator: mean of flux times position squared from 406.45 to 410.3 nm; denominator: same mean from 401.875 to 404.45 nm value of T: 1.1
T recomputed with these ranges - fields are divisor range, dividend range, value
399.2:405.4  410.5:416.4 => 1.03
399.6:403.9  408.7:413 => 1.07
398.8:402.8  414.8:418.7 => 0.98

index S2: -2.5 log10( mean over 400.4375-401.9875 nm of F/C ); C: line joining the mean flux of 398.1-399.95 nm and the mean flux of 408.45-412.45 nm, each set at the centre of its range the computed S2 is 0.04 mag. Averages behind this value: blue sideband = 12.7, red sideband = 12.7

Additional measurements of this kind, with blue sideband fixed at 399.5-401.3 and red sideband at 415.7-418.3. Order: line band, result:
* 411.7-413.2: -0.04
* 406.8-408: -0.04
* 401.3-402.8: 0.03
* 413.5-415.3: -0.03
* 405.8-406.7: -0.01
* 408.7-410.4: -0.10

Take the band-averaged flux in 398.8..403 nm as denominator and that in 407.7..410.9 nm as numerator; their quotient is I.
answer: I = 1.03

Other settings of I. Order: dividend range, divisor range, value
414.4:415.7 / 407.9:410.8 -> 0.90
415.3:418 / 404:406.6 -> 0.93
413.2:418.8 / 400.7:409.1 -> 0.93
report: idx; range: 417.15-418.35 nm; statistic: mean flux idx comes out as 11.1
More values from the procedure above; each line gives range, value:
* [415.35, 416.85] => 11.4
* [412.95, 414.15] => 12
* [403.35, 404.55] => 12.1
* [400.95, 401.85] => 12.3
